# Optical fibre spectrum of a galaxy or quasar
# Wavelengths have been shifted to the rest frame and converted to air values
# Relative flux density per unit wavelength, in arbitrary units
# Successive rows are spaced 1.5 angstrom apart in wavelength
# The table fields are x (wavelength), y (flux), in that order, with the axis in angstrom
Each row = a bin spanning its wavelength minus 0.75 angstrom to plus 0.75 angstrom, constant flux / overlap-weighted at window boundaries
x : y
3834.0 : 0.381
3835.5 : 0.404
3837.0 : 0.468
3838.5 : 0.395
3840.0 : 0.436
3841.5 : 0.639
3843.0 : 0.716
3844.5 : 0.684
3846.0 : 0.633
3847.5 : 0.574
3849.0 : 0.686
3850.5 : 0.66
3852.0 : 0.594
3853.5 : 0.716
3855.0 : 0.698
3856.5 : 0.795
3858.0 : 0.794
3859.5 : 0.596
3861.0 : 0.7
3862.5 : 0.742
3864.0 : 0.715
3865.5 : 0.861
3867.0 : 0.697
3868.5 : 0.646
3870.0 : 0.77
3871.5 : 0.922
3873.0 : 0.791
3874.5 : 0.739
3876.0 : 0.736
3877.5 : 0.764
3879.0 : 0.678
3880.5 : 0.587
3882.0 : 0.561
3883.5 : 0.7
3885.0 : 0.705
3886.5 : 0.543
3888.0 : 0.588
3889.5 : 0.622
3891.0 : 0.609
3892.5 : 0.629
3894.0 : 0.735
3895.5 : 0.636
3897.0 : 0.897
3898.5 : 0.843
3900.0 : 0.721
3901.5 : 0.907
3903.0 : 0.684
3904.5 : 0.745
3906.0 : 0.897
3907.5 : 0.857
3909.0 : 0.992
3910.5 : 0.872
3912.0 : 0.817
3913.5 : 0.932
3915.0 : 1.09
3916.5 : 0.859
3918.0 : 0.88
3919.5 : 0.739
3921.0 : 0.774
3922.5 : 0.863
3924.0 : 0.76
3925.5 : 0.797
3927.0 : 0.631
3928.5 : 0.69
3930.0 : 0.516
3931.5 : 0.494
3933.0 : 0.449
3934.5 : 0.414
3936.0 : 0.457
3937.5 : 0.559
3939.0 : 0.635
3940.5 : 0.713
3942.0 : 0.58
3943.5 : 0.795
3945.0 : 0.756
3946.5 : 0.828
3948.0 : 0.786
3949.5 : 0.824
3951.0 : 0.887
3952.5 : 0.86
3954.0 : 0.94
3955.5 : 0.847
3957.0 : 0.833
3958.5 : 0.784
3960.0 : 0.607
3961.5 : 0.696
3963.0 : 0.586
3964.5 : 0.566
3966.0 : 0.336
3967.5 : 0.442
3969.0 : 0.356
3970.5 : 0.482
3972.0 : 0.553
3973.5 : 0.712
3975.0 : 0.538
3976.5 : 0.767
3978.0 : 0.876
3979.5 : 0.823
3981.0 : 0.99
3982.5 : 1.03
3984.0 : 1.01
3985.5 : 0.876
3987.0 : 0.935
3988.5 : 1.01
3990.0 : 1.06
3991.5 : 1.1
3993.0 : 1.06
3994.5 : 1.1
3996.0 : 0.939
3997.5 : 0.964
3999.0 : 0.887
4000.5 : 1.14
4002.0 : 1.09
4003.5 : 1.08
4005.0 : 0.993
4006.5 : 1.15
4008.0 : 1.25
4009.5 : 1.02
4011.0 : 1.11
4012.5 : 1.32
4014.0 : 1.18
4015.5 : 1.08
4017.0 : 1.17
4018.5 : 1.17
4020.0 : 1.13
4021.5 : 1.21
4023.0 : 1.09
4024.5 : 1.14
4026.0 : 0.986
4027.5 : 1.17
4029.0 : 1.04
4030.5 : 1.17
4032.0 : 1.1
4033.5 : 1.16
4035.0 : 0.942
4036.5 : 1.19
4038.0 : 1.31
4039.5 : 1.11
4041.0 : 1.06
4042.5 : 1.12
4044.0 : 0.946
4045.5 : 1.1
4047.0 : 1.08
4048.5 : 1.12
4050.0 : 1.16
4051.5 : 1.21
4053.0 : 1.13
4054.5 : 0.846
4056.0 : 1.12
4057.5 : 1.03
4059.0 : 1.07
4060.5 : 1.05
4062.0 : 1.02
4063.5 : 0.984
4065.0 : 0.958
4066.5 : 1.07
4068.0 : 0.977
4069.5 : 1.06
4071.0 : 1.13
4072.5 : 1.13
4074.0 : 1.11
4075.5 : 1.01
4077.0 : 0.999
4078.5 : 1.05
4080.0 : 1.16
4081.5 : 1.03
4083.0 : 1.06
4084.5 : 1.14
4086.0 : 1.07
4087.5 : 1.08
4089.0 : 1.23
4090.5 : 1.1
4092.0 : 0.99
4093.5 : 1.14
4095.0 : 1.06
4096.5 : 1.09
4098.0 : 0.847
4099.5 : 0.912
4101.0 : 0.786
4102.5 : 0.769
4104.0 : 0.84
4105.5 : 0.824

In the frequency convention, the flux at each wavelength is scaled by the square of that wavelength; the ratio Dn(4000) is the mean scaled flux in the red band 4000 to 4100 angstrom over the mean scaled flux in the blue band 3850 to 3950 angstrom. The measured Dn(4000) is 1.62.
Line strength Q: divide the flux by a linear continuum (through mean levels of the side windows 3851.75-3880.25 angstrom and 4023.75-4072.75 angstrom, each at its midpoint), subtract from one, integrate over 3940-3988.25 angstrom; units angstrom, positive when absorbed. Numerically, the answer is 9.44 angstrom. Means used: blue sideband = 0.734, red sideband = 1.08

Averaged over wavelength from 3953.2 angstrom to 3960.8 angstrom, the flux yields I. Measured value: 0.802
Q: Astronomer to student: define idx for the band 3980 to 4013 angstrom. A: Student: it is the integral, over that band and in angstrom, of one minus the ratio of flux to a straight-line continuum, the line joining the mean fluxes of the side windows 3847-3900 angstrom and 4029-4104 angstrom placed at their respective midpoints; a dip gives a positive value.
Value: -4.2 angstrom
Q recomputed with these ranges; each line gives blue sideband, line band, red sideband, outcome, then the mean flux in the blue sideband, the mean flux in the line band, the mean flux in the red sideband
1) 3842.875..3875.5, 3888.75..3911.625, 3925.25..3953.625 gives -2.86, 0.715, 0.777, 0.668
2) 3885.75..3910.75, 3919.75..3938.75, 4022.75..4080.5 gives 4.50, 0.749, 0.621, 1.08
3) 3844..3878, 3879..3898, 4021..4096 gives 2.84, 0.718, 0.655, 1.08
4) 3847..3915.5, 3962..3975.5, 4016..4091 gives 5.99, 0.739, 0.511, 1.09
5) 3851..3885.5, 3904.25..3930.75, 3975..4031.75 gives 0.57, 0.717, 0.819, 1.05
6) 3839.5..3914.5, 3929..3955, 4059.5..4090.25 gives 4.99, 0.723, 0.678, 1.07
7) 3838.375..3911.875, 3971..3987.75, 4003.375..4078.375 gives 2.31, 0.712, 0.823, 1.09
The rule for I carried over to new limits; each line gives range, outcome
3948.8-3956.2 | 0.872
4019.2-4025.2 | 1.14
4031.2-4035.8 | 1.07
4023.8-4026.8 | 1.06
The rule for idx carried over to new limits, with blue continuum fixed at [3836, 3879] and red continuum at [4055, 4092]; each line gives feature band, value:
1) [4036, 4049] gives -1.33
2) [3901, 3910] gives -0.91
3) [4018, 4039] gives -3.05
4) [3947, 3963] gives 1.09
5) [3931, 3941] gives 3.58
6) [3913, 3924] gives -1.07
